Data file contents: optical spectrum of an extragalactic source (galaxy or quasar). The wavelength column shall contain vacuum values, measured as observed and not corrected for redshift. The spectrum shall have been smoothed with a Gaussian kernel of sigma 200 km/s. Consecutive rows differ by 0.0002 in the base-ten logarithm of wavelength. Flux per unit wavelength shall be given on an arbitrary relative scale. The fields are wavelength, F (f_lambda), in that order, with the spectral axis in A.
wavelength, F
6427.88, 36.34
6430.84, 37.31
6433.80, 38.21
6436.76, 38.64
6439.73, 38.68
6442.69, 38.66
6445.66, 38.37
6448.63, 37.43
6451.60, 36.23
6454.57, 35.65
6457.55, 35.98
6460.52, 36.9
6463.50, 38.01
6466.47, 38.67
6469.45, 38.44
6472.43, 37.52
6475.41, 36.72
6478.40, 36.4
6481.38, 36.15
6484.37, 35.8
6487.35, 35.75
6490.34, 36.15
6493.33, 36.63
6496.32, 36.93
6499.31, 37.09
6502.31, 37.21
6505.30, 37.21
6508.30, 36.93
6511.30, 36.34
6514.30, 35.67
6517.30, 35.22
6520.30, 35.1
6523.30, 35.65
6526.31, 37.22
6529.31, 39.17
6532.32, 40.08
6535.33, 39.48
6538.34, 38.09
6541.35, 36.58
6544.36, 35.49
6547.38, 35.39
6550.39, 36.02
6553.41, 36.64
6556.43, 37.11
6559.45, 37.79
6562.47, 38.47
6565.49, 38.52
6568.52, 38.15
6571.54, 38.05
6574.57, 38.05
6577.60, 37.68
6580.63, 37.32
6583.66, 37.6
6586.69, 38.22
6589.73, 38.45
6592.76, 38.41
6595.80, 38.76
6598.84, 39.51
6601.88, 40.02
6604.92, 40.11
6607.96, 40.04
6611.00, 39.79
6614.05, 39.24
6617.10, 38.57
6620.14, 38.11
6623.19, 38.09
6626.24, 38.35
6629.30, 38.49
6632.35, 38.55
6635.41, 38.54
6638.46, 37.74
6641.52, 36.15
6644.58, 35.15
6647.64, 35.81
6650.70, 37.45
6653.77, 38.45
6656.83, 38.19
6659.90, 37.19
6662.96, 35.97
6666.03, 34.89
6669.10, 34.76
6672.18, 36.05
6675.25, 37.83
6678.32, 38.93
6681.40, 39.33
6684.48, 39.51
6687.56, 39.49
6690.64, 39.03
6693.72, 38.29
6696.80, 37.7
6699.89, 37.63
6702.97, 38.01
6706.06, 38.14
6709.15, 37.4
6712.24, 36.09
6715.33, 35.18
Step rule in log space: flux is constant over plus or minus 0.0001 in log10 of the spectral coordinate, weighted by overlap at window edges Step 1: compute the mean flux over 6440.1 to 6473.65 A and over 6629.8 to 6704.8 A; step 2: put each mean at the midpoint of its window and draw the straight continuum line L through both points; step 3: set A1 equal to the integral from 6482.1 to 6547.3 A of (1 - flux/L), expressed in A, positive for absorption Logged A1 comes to 1.2 A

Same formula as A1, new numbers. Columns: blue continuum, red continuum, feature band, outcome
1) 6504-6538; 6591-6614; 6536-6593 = 1.3 A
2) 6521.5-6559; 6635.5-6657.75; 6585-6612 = -1.5 A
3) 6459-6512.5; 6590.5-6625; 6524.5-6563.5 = 0.5 A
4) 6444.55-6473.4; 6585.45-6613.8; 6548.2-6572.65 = 0.8 A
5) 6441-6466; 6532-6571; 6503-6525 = 0.8 A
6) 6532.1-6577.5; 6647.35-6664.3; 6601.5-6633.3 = -1.4 A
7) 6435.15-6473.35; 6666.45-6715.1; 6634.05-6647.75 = 0.4 A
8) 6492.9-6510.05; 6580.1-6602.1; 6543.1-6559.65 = 0.7 A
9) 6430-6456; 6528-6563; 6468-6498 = 0.8 A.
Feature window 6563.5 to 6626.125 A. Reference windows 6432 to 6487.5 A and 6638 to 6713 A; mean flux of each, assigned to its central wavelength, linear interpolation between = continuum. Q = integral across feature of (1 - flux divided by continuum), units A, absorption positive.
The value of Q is -2.1 A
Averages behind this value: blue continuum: 37.3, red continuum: 37.4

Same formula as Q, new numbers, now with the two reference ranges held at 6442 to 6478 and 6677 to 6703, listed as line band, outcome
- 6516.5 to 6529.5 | 0.49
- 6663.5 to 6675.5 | 0.90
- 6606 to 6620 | -0.39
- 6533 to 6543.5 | -0.07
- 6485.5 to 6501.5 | 0.42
